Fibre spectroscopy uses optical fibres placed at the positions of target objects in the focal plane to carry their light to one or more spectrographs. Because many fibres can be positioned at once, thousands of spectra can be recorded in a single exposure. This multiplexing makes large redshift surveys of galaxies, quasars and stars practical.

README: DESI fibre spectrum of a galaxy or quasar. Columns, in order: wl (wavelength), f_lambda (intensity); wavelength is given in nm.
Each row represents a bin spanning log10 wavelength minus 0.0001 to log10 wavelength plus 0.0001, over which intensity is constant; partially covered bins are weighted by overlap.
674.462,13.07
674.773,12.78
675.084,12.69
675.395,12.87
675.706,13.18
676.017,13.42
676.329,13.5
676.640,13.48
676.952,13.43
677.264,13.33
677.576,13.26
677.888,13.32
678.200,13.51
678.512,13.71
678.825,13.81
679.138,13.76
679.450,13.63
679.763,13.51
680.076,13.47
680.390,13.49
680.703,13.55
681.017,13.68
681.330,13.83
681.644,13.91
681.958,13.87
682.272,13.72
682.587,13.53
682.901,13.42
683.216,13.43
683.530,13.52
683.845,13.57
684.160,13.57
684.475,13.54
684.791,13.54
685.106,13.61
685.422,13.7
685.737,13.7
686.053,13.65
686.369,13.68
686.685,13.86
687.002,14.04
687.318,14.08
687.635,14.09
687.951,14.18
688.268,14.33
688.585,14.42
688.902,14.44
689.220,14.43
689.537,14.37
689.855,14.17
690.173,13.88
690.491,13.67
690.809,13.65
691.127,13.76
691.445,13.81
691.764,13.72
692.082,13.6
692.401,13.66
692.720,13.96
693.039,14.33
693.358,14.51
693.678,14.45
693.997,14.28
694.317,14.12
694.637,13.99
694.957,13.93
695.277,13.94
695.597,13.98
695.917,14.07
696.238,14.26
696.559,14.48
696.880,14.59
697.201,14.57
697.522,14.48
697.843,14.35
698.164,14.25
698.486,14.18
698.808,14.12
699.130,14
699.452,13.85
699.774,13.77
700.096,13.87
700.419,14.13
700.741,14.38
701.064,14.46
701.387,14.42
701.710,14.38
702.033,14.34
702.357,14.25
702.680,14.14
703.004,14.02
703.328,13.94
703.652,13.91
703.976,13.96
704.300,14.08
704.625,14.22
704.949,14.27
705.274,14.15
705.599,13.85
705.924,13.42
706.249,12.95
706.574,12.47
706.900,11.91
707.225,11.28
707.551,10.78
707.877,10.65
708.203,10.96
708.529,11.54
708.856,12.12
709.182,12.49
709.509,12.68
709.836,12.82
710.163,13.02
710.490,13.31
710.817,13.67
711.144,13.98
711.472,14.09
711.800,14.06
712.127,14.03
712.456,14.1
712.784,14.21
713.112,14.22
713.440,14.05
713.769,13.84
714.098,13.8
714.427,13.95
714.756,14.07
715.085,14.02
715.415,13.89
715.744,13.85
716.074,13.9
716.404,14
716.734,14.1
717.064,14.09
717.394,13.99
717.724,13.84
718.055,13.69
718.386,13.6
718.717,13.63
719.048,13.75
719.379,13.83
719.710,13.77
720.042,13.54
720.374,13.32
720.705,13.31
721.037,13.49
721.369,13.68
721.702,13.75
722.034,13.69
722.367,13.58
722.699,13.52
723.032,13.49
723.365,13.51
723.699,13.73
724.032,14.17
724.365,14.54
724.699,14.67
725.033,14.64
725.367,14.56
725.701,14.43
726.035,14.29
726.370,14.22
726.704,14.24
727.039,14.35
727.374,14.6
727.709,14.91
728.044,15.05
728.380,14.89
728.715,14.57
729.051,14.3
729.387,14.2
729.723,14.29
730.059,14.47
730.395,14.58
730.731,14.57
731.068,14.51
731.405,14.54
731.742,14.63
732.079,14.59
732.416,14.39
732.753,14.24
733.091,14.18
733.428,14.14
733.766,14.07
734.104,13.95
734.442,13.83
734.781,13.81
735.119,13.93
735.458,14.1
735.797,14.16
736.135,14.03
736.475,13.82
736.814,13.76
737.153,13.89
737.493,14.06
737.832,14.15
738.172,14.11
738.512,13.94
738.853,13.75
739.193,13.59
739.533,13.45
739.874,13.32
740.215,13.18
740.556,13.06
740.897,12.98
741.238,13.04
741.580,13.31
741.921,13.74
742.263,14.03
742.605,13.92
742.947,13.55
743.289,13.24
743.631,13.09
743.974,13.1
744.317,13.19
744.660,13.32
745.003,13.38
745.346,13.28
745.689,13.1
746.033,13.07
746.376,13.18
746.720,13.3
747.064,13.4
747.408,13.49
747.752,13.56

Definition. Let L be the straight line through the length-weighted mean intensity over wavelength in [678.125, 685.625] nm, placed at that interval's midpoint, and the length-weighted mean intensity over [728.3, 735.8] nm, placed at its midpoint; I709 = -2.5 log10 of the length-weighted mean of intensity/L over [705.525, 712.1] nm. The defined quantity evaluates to 0.112 mag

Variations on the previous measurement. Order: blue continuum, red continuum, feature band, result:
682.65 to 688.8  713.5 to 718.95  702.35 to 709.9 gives 0.076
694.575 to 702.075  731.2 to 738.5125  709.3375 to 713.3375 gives 0.038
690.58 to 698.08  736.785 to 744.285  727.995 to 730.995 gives -0.065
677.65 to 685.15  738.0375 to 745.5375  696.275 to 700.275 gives -0.051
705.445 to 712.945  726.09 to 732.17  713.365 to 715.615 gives -0.054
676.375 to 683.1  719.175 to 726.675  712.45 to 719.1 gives -0.006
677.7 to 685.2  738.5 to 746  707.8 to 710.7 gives 0.105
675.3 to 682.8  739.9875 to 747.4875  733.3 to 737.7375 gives -0.050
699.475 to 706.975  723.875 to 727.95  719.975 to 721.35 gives 0.071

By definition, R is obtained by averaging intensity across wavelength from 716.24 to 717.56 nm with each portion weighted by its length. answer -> 14.1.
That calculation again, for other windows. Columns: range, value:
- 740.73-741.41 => 13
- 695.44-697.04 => 14.3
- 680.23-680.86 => 13.5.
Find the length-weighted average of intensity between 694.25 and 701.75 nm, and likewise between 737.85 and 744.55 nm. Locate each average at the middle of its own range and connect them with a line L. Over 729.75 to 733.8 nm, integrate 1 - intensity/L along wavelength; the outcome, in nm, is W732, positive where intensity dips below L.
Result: -0.236 nm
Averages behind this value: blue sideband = 14.2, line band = 14.4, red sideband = 13.5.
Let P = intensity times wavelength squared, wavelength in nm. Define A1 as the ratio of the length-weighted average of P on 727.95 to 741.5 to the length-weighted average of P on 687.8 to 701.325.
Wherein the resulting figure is 1.1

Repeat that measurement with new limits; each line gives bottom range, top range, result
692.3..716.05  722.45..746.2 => 1.11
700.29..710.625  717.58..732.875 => 1.13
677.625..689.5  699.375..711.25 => 1.03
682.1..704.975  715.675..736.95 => 1.10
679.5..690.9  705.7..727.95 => 1.08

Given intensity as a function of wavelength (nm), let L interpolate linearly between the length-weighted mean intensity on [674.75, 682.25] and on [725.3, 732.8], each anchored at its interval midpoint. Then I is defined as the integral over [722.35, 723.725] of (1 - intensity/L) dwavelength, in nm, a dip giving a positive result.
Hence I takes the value 0.08 nm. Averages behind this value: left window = 13.5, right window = 14.5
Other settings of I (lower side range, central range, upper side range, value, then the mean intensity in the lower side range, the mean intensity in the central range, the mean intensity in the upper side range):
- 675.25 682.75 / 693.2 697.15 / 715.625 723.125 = -0.180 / 13.5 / 14.2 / 13.7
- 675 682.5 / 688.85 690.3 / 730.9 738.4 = -0.067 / 13.5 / 14.2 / 14.1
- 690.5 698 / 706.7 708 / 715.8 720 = 0.256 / 14.1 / 11.2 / 13.8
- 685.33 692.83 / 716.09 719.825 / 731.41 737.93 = 0.053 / 14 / 13.8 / 14.1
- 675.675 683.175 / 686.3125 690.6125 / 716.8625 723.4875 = -0.174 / 13.6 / 14.1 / 13.7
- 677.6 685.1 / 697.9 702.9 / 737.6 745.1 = -0.225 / 13.6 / 14.2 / 13.5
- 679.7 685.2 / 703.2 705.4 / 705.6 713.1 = -0.190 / 13.6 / 14.1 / 12.8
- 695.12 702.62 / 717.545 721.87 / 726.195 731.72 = 0.239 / 14.2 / 13.6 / 14.5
